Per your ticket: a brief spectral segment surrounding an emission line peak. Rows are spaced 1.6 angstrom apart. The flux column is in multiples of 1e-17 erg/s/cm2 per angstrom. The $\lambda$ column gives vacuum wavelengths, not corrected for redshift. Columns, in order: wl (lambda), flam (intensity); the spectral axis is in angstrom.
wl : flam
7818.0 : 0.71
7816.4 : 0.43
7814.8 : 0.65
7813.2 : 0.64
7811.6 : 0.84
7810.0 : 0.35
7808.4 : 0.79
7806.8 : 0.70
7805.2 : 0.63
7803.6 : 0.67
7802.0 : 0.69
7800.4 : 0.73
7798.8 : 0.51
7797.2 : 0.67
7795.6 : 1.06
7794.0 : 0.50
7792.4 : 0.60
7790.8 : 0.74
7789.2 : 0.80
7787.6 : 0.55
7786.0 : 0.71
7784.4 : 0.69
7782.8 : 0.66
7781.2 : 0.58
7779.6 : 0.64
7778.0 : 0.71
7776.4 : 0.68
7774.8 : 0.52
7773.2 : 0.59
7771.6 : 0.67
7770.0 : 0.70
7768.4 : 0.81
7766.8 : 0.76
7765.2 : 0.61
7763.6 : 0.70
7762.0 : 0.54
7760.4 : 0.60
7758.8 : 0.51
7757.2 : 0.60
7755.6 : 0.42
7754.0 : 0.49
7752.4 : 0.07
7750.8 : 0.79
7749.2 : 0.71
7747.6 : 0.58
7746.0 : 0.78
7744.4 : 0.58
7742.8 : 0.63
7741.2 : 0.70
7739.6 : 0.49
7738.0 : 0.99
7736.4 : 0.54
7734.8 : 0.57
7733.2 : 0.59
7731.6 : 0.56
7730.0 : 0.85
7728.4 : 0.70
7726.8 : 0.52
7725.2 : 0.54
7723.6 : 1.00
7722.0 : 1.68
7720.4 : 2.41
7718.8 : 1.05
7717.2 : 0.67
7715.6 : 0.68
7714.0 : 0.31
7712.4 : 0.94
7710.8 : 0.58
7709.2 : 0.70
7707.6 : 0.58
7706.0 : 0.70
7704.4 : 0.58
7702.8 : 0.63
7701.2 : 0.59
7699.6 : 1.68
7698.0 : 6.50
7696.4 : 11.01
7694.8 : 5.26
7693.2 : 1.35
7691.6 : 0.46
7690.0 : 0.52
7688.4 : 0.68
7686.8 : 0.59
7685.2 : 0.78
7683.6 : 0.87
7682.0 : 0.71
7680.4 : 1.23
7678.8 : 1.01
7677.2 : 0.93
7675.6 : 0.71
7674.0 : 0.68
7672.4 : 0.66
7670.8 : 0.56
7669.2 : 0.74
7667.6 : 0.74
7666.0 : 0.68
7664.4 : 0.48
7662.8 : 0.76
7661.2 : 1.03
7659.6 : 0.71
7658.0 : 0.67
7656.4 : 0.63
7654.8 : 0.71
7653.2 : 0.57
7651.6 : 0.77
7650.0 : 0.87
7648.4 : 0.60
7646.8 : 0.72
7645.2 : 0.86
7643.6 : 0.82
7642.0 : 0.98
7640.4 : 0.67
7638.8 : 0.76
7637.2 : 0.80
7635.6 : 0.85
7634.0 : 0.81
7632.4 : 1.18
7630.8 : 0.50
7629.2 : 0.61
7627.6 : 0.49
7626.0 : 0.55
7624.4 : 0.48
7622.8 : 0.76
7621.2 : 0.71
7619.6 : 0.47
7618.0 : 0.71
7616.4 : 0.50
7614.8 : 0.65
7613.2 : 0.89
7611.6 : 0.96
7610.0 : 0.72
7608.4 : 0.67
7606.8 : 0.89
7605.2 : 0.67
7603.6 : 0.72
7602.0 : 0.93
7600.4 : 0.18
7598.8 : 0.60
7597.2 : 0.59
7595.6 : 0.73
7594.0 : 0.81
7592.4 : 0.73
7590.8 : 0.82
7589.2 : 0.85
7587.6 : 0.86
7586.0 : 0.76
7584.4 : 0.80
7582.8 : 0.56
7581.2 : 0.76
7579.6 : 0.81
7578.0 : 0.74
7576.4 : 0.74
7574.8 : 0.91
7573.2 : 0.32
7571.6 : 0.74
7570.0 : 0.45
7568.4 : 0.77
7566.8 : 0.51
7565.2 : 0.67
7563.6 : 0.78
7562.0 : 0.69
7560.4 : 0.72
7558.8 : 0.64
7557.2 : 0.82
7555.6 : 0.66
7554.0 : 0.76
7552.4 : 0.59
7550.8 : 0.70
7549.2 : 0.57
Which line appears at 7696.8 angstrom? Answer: Halpha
